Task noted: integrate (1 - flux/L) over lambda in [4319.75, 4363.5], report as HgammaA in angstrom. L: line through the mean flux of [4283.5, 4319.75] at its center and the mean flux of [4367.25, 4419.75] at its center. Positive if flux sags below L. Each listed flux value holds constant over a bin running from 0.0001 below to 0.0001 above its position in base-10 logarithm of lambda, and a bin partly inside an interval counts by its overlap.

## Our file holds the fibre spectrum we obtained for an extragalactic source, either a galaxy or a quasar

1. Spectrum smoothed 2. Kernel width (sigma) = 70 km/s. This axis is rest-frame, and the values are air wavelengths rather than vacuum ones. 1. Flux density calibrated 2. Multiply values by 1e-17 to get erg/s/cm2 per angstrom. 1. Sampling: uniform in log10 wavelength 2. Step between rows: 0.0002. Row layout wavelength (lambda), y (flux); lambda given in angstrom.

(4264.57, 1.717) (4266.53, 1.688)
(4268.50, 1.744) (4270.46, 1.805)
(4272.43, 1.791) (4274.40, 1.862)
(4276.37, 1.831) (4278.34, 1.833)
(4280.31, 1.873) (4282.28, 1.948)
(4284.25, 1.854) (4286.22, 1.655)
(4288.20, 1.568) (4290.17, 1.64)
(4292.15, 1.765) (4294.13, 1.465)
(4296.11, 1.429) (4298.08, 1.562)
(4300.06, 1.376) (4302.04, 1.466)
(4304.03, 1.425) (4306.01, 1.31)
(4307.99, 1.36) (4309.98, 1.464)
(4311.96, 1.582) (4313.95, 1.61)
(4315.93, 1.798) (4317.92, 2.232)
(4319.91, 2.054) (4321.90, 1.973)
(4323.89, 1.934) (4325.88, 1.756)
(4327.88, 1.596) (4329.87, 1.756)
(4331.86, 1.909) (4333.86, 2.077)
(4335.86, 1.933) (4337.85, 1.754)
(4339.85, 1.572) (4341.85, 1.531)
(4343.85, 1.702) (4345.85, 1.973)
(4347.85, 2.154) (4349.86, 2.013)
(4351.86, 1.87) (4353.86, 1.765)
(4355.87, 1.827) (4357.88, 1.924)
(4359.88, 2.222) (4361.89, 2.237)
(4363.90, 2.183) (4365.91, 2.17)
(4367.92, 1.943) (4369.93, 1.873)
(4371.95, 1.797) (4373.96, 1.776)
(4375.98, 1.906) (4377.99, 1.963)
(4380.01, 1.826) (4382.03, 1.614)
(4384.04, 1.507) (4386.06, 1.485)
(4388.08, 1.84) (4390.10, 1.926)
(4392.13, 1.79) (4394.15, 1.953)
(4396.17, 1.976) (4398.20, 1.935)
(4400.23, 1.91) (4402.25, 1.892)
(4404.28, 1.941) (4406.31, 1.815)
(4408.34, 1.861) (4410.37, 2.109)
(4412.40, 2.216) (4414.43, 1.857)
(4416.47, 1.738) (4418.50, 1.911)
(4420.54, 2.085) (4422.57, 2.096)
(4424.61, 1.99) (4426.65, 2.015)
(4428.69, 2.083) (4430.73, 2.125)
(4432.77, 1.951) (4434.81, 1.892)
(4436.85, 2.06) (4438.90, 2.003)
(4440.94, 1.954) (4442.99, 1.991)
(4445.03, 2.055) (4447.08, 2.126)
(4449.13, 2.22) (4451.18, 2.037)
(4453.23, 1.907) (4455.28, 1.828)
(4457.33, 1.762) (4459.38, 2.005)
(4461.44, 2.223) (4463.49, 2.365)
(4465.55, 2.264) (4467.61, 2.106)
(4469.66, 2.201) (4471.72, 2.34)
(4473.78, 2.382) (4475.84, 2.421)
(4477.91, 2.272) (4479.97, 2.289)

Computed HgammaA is -4.5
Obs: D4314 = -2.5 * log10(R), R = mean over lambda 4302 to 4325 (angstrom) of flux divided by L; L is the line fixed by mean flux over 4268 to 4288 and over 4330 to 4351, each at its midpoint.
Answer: 0.09 mag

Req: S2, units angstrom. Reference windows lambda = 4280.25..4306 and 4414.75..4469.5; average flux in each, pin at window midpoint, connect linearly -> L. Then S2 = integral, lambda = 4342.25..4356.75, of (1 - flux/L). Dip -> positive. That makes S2 -1.0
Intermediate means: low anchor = 1.6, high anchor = 2.03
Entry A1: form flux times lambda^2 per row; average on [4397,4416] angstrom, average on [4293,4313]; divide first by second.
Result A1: 1.4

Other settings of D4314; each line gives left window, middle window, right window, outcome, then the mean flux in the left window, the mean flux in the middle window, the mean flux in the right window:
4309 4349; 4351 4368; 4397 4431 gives -0.08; 1.82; 2.02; 1.97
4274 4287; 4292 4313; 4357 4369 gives 0.29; 1.84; 1.46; 2.11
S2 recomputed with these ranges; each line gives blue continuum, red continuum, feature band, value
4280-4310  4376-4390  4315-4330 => -2.5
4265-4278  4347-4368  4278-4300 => 1.9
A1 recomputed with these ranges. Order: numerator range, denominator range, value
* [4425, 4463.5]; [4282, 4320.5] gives 1.33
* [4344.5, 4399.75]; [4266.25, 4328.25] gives 1.16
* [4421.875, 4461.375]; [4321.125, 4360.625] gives 1.13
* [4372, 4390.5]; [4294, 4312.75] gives 1.26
